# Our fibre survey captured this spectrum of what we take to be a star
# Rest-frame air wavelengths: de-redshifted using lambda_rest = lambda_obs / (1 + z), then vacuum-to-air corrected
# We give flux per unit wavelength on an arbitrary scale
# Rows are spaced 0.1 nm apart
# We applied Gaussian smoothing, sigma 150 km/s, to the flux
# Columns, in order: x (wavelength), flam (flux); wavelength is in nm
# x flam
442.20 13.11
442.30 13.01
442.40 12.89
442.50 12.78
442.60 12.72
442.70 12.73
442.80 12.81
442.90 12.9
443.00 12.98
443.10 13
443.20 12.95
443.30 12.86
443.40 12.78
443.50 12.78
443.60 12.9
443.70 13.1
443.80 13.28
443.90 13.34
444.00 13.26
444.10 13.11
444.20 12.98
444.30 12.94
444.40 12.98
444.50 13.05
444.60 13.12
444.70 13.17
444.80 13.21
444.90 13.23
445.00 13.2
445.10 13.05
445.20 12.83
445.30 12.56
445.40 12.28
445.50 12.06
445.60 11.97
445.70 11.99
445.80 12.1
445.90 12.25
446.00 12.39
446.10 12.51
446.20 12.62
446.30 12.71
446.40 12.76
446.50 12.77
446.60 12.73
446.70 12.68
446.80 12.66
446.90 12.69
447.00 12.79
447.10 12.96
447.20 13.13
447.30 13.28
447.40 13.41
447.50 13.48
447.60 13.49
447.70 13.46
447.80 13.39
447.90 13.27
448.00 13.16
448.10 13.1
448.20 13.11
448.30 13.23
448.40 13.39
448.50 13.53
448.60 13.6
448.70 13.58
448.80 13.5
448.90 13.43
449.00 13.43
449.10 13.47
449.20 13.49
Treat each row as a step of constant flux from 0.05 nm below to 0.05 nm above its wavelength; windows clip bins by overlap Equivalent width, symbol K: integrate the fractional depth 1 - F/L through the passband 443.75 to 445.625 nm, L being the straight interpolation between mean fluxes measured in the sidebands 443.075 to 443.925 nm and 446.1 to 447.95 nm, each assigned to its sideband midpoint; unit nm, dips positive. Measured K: 0.008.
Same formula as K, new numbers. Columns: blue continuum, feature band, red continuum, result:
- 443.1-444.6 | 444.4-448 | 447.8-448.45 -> 0.08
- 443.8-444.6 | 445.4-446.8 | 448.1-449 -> 0.09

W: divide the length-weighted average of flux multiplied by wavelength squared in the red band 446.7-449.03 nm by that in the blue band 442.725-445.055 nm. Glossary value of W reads 1.03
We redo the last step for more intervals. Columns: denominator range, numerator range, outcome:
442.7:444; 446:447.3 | 1.00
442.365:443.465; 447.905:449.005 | 1.07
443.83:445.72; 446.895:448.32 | 1.04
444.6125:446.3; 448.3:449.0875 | 1.08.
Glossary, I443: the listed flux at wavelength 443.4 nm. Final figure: 12.78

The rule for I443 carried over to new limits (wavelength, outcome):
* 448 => 13.16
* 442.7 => 12.73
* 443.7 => 13.1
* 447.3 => 13.28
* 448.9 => 13.43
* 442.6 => 12.72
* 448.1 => 13.1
